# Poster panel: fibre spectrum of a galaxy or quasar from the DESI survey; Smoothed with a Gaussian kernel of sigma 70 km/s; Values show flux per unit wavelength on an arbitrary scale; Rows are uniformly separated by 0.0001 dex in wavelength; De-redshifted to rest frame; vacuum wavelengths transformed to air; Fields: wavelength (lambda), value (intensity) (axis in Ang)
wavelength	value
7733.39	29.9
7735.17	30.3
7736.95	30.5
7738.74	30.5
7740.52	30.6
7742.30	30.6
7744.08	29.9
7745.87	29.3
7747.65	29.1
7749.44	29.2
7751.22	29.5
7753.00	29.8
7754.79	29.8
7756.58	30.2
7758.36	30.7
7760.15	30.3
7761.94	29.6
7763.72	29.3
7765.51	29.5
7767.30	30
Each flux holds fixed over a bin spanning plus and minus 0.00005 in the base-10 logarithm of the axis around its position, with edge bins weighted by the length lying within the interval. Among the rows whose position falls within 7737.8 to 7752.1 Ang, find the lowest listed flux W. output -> 29.1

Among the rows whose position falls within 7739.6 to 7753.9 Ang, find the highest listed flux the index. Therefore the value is 30.6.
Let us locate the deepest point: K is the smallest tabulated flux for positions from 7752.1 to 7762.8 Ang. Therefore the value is 29.6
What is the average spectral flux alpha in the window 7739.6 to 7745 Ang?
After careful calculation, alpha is 30.4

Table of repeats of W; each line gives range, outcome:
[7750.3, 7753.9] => 29.5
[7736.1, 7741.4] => 30.5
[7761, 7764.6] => 29.3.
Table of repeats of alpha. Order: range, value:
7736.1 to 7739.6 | 30.4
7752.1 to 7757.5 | 30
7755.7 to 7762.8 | 30.2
